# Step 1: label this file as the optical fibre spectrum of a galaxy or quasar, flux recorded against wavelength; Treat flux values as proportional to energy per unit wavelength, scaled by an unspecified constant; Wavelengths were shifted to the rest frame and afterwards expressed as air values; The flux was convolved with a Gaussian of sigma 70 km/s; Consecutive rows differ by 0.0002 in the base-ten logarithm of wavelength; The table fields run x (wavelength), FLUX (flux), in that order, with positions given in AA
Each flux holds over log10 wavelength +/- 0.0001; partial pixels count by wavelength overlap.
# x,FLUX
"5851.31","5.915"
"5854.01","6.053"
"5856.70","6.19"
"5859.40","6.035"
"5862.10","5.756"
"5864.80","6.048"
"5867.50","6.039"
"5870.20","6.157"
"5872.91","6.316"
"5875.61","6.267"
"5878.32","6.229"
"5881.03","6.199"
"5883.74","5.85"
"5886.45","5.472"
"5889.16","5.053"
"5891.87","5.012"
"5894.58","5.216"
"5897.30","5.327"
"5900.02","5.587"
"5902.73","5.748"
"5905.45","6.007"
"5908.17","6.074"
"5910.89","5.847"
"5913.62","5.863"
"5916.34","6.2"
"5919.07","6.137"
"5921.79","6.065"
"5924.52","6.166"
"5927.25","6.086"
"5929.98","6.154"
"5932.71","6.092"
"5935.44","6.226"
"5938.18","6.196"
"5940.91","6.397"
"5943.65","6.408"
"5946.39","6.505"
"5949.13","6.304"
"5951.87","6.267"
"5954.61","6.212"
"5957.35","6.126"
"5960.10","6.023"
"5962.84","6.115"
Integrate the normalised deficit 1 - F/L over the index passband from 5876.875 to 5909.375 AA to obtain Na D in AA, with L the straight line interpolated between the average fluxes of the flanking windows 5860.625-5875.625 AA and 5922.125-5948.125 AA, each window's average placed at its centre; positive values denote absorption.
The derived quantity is 2.61 AA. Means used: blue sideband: 6.08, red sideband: 6.24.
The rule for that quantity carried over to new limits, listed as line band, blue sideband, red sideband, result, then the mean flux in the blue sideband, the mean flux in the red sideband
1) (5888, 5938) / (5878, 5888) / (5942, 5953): 2.28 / 5.89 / 6.37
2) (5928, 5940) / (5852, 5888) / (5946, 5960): 0.05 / 6.04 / 6.24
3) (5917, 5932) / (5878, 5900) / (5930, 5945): -0.17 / 5.51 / 6.25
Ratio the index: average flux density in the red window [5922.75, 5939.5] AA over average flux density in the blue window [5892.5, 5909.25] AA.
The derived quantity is 1.09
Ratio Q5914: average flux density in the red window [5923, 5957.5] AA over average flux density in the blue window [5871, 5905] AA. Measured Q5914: 1.1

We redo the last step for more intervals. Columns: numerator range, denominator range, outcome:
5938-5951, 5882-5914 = 1.14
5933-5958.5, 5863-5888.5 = 1.04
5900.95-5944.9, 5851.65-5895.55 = 1.04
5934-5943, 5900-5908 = 1.07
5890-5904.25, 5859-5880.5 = 0.88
